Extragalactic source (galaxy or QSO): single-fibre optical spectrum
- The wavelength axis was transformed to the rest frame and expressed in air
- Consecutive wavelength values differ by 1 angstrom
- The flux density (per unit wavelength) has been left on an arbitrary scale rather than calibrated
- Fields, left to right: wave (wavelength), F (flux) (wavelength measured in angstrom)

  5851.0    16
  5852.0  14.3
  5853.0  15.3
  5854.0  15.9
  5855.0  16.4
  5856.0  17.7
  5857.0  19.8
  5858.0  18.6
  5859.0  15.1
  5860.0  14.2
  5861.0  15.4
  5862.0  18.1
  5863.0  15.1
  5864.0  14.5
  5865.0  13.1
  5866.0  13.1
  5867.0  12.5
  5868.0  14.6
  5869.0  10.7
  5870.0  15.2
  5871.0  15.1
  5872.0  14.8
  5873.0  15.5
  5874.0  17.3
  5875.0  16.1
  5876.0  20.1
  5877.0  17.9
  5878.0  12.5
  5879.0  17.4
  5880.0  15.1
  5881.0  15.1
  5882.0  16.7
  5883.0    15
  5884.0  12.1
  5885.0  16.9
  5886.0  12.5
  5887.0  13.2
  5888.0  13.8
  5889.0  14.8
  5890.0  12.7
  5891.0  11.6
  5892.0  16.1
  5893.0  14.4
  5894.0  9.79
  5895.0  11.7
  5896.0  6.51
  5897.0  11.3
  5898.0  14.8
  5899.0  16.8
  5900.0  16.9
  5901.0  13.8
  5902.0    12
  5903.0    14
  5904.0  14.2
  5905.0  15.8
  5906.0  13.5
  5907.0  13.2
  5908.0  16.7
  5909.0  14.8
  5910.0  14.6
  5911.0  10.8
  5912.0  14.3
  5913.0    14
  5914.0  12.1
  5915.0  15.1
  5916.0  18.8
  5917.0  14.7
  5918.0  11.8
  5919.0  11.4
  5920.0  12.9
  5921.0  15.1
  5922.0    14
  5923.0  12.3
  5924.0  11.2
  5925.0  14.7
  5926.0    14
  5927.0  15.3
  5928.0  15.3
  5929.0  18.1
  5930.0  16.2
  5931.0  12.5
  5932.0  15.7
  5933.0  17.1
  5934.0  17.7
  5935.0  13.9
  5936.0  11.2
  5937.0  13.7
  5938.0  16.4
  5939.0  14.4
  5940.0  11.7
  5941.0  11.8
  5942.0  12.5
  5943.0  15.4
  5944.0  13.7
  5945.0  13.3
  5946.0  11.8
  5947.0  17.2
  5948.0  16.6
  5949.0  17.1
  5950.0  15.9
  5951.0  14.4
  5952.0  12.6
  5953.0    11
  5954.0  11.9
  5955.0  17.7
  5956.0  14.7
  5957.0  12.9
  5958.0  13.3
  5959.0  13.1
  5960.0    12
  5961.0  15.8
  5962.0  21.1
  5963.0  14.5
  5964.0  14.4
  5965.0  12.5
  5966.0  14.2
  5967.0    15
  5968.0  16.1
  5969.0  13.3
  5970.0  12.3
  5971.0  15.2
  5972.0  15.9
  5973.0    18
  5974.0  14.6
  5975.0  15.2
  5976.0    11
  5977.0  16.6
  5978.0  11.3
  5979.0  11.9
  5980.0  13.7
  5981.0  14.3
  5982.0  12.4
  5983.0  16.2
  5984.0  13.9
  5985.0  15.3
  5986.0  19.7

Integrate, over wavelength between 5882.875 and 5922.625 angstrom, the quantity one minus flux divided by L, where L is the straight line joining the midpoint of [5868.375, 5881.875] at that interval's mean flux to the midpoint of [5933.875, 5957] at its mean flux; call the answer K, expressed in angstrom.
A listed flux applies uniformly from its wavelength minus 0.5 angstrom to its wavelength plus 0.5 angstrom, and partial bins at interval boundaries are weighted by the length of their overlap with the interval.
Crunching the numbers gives 3.5 angstrom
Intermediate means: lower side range 15.6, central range 13.7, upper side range 14.1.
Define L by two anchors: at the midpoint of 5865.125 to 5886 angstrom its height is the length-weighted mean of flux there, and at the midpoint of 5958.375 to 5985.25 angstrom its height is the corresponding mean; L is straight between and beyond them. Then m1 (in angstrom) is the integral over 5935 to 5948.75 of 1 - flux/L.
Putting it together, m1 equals 0.7 angstrom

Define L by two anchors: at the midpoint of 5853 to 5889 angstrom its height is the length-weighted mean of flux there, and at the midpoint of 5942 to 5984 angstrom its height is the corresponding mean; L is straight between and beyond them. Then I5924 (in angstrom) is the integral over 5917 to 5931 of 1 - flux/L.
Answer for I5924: 0.7 angstrom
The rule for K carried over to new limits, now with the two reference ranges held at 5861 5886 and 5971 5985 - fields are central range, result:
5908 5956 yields 1.3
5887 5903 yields 1.9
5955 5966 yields -0.1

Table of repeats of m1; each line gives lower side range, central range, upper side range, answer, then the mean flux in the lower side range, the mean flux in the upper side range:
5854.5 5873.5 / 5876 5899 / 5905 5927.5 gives 1.15 angstrom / 15.2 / 13.9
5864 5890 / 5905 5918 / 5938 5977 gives 0.25 angstrom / 14.8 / 14.4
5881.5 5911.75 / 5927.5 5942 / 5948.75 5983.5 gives -0.59 angstrom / 13.7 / 14.3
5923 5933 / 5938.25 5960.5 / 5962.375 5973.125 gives 1.22 angstrom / 14.8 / 14.6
